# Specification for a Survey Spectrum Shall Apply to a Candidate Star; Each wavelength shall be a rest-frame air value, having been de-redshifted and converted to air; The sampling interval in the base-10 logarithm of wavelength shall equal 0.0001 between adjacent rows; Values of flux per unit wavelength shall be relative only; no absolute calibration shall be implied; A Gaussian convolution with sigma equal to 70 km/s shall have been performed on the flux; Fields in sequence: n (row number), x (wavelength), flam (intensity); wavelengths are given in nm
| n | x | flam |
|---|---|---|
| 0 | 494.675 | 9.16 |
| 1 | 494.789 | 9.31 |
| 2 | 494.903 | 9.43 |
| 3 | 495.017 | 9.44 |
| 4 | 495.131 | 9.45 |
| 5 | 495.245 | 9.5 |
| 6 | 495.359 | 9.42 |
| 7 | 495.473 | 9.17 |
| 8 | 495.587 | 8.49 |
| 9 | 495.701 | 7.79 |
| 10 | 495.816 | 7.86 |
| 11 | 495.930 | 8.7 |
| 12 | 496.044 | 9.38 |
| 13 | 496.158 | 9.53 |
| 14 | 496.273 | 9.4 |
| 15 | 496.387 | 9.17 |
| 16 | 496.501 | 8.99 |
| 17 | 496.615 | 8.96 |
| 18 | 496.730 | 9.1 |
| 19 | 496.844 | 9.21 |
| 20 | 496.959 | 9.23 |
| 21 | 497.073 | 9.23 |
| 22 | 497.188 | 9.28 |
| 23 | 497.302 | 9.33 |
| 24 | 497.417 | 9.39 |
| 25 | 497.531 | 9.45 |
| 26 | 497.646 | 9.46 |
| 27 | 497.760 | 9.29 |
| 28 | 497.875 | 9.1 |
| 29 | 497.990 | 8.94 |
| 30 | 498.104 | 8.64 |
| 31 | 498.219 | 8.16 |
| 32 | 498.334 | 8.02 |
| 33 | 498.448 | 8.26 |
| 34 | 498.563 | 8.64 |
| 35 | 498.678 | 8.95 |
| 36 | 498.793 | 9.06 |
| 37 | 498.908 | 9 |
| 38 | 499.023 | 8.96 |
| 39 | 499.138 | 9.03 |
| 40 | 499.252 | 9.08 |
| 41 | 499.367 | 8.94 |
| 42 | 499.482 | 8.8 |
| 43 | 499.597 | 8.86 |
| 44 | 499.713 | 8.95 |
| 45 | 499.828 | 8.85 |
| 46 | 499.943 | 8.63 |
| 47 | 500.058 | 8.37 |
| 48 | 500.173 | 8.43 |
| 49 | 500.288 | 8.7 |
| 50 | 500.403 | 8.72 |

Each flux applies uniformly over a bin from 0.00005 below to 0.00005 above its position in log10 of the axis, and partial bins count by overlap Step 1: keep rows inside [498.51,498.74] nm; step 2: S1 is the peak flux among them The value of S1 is 8.95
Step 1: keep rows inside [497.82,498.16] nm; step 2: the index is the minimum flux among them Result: 8.64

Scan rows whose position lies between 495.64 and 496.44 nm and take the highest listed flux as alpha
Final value 9.53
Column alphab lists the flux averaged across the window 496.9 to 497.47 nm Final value 9.28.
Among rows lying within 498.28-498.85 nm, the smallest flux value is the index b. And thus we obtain 8.02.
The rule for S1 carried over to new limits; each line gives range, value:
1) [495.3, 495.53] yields 9.42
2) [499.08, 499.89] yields 9.08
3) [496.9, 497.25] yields 9.28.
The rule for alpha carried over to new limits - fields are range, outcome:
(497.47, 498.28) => 9.46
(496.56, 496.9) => 9.21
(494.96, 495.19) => 9.45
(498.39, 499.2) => 9.06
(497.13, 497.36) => 9.33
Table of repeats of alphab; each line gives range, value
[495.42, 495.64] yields 8.83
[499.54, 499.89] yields 8.86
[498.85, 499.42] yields 9.01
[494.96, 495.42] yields 9.45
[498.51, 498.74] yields 8.79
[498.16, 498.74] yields 8.41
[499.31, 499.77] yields 8.87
